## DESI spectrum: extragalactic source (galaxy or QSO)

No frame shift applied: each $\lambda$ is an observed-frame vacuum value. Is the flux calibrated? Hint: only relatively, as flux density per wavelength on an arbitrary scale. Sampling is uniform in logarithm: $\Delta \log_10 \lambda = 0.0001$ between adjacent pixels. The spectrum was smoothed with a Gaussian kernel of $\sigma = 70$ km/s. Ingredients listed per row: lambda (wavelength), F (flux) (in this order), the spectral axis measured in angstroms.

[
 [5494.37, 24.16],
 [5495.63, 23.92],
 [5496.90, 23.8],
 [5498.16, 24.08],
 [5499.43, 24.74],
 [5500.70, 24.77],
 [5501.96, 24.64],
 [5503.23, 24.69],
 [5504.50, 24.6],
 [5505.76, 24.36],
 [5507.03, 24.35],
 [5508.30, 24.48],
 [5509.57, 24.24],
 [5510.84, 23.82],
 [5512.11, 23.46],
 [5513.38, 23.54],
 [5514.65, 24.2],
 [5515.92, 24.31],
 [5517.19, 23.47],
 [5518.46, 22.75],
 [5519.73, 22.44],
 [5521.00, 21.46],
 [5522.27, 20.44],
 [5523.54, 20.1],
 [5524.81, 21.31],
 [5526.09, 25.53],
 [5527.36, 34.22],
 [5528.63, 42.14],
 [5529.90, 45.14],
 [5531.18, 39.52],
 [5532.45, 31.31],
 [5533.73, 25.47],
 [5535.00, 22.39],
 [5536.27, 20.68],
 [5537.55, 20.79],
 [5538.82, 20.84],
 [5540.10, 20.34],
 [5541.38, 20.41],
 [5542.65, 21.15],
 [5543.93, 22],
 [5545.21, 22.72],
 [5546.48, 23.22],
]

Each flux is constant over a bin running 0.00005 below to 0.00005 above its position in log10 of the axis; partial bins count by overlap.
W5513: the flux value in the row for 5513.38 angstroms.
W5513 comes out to 23.54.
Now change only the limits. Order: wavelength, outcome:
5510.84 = 23.82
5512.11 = 23.46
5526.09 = 25.53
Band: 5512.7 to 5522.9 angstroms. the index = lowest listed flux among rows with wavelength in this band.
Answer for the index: 20.44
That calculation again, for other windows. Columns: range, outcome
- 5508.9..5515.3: 23.46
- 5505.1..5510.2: 24.24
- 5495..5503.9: 23.8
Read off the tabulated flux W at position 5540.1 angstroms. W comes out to 20.34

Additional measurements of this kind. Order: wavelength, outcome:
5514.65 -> 24.2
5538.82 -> 20.84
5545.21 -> 22.72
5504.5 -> 24.6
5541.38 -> 20.41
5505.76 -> 24.36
